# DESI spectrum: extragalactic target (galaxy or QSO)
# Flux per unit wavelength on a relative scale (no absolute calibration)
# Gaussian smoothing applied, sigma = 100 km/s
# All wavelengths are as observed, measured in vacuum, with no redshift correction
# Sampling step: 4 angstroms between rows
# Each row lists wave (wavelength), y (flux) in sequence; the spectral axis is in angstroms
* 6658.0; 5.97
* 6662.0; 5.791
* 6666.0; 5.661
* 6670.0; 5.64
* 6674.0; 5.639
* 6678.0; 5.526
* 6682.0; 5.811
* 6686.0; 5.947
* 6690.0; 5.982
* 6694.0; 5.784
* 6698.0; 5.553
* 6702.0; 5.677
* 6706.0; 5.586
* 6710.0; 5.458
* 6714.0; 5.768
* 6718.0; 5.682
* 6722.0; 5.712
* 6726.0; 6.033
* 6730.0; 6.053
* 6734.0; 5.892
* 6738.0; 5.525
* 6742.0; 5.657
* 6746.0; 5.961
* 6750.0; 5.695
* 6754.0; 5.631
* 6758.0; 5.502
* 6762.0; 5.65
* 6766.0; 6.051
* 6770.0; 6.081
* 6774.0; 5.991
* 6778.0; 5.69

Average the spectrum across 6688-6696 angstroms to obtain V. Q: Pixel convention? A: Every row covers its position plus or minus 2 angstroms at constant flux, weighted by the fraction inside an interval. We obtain 5.88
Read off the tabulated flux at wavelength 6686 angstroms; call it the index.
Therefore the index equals 5.947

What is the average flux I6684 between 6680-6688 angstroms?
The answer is 5.88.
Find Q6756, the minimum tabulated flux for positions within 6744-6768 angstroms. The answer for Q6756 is 5.502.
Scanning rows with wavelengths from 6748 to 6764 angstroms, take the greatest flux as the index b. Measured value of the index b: 5.695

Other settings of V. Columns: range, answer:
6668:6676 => 5.64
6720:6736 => 5.92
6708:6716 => 5.61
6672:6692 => 5.78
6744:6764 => 5.69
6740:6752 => 5.77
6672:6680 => 5.58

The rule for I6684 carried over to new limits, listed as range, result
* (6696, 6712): 5.57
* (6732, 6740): 5.71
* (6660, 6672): 5.7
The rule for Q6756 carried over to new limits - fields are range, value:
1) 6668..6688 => 5.526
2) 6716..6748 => 5.525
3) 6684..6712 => 5.458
